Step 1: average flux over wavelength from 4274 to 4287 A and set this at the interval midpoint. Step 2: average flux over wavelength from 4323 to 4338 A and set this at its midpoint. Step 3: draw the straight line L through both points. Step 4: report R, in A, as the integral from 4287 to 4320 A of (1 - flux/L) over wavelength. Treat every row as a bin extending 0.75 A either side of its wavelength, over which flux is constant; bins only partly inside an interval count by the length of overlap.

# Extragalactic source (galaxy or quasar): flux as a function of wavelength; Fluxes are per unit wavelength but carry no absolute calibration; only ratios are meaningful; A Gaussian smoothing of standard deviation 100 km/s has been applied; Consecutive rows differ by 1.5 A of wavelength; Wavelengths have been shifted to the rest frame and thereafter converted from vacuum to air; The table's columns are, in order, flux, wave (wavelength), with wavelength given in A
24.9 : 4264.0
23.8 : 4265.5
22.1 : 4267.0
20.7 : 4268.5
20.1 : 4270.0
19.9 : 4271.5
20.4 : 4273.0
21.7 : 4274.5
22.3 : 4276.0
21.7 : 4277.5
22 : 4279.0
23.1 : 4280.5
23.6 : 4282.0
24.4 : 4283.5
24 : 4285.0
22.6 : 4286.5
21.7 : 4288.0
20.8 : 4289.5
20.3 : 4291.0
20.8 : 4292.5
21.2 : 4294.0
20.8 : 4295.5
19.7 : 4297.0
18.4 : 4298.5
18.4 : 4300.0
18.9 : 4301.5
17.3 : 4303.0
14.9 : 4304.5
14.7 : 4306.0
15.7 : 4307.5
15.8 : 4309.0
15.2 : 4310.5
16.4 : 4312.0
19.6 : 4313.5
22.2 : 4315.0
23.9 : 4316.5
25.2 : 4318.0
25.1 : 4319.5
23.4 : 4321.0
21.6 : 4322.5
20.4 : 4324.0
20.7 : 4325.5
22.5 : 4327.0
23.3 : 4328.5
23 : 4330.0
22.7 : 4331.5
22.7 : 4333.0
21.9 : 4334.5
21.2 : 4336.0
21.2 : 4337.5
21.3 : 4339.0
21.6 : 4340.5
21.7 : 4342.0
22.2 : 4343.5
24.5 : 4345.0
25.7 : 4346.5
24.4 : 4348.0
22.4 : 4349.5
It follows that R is 4.48 A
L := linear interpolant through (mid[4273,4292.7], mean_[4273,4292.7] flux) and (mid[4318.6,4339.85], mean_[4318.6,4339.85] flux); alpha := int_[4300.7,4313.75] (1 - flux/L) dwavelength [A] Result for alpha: 3.4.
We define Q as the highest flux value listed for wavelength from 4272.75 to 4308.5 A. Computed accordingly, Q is 24.4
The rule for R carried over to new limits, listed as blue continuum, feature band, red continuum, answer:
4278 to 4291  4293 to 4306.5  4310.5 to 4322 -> 2.3 A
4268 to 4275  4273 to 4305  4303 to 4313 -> -4.7 A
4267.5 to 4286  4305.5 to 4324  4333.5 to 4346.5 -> 1.8 A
